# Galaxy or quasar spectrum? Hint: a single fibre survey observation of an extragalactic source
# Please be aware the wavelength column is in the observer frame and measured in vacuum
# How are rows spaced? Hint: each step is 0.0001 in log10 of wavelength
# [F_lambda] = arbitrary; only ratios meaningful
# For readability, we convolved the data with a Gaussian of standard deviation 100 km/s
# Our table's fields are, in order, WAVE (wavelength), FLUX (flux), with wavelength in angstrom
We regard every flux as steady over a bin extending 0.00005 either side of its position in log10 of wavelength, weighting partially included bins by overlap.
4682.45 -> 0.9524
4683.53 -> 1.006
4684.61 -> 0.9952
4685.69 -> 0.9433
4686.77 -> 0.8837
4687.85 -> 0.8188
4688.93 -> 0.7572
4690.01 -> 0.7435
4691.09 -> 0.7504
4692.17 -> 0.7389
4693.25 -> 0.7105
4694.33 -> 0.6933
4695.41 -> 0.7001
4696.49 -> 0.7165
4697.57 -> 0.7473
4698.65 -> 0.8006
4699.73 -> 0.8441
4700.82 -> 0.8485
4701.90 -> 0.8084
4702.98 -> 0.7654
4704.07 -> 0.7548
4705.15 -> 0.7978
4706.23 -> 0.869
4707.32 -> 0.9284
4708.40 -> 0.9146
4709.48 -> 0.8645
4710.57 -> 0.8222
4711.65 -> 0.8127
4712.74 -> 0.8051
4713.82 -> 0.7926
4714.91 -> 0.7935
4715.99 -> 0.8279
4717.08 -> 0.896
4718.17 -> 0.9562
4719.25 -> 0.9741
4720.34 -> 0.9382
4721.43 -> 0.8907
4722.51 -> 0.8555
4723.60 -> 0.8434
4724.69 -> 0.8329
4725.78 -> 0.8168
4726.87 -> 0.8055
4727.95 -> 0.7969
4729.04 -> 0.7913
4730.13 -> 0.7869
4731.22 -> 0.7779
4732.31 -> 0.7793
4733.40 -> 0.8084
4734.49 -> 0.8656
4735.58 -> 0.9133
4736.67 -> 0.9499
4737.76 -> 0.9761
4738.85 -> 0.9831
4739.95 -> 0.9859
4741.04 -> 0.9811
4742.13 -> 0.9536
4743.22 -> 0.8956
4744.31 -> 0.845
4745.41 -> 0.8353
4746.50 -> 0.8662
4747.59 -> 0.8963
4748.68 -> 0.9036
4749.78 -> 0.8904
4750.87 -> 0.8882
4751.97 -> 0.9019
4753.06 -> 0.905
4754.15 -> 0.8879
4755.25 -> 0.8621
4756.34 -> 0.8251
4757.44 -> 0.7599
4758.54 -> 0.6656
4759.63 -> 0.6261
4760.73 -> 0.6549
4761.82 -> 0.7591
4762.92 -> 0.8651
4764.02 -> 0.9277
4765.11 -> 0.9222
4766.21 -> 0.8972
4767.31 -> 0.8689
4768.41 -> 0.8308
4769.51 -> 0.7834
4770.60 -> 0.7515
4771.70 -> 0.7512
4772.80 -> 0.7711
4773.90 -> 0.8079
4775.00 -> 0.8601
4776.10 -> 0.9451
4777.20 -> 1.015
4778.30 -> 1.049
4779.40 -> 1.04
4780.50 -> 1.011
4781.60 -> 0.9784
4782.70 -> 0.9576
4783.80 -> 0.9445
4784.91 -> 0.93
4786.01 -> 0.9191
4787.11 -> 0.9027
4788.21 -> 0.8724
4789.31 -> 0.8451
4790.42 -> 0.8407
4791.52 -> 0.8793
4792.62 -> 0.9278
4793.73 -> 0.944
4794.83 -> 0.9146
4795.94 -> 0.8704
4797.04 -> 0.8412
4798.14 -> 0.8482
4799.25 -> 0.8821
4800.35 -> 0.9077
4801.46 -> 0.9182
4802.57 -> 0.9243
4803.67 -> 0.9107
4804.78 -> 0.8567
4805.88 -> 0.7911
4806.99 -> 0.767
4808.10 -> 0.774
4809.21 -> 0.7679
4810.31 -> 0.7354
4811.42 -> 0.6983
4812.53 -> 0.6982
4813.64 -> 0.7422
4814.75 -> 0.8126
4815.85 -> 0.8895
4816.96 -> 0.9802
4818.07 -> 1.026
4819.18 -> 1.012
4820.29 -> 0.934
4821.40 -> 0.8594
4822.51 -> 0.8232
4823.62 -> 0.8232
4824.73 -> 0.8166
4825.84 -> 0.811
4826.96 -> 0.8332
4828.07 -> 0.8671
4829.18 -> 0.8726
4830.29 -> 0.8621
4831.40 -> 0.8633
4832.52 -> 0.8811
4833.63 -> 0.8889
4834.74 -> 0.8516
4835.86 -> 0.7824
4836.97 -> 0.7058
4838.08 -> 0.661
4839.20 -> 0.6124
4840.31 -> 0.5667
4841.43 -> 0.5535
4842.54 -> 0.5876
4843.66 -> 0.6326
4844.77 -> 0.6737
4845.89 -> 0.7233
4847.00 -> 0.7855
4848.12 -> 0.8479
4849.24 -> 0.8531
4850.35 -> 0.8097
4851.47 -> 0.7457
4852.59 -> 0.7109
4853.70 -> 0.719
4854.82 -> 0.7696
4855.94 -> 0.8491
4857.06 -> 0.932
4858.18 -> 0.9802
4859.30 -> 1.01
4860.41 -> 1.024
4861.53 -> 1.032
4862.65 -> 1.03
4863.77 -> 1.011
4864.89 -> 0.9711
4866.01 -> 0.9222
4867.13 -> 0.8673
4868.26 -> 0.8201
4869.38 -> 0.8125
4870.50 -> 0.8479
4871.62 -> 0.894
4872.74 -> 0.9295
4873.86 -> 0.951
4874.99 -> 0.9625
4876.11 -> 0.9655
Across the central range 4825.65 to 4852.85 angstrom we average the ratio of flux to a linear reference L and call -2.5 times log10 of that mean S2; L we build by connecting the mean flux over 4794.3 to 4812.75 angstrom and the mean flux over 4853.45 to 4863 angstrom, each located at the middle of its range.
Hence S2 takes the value 0.18 mag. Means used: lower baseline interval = 0.832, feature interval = 0.759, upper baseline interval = 0.932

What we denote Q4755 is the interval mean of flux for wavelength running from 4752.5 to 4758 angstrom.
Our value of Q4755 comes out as 0.848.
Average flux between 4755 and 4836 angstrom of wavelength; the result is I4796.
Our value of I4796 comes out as 0.859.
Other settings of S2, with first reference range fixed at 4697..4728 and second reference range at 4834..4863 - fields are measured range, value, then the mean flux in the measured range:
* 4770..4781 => -0.11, 0.9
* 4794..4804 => -0.11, 0.892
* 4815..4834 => -0.11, 0.884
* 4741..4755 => -0.08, 0.893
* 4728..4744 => -0.07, 0.886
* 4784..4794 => -0.11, 0.895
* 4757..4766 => 0.06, 0.778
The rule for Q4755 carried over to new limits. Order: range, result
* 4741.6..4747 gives 0.879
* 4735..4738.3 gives 0.946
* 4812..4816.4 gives 0.787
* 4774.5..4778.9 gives 0.969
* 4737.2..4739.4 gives 0.978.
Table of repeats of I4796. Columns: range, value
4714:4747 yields 0.873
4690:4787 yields 0.852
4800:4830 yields 0.846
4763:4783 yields 0.897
